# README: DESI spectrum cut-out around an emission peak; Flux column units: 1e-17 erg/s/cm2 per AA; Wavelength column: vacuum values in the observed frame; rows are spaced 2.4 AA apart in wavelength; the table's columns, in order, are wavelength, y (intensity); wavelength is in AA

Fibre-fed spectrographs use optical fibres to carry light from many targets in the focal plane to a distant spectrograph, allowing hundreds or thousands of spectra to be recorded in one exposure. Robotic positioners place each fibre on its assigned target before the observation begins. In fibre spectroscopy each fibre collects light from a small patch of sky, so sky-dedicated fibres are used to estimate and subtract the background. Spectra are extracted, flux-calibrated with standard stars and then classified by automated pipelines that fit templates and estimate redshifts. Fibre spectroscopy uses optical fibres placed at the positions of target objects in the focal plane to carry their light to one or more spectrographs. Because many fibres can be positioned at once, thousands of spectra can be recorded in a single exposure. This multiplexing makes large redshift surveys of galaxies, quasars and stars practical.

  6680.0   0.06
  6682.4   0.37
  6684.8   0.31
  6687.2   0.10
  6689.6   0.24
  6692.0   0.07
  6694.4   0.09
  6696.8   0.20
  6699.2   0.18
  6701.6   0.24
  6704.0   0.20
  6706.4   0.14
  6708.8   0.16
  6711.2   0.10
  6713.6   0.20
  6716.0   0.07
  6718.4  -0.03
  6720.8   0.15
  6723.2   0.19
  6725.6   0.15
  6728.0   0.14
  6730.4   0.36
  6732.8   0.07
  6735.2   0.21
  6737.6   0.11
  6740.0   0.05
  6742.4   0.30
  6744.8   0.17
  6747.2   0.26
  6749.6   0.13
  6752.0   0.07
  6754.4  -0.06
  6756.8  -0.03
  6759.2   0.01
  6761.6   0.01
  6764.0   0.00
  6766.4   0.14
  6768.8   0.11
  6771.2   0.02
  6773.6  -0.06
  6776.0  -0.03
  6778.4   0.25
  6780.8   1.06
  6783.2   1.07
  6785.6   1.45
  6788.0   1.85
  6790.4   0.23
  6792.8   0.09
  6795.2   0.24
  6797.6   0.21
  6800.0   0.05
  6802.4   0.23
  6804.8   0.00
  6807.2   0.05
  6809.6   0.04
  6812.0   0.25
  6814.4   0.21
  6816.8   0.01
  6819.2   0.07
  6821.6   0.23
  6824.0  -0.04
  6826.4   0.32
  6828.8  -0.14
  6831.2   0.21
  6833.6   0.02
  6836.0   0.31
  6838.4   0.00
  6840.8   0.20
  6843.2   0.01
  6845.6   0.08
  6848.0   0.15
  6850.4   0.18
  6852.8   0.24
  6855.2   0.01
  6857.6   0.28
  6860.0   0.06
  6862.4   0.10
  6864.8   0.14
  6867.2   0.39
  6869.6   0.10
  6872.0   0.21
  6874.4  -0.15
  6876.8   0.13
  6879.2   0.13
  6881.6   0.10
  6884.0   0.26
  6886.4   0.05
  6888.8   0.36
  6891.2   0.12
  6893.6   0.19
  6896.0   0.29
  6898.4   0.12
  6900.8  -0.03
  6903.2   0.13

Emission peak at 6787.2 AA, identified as [O II]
